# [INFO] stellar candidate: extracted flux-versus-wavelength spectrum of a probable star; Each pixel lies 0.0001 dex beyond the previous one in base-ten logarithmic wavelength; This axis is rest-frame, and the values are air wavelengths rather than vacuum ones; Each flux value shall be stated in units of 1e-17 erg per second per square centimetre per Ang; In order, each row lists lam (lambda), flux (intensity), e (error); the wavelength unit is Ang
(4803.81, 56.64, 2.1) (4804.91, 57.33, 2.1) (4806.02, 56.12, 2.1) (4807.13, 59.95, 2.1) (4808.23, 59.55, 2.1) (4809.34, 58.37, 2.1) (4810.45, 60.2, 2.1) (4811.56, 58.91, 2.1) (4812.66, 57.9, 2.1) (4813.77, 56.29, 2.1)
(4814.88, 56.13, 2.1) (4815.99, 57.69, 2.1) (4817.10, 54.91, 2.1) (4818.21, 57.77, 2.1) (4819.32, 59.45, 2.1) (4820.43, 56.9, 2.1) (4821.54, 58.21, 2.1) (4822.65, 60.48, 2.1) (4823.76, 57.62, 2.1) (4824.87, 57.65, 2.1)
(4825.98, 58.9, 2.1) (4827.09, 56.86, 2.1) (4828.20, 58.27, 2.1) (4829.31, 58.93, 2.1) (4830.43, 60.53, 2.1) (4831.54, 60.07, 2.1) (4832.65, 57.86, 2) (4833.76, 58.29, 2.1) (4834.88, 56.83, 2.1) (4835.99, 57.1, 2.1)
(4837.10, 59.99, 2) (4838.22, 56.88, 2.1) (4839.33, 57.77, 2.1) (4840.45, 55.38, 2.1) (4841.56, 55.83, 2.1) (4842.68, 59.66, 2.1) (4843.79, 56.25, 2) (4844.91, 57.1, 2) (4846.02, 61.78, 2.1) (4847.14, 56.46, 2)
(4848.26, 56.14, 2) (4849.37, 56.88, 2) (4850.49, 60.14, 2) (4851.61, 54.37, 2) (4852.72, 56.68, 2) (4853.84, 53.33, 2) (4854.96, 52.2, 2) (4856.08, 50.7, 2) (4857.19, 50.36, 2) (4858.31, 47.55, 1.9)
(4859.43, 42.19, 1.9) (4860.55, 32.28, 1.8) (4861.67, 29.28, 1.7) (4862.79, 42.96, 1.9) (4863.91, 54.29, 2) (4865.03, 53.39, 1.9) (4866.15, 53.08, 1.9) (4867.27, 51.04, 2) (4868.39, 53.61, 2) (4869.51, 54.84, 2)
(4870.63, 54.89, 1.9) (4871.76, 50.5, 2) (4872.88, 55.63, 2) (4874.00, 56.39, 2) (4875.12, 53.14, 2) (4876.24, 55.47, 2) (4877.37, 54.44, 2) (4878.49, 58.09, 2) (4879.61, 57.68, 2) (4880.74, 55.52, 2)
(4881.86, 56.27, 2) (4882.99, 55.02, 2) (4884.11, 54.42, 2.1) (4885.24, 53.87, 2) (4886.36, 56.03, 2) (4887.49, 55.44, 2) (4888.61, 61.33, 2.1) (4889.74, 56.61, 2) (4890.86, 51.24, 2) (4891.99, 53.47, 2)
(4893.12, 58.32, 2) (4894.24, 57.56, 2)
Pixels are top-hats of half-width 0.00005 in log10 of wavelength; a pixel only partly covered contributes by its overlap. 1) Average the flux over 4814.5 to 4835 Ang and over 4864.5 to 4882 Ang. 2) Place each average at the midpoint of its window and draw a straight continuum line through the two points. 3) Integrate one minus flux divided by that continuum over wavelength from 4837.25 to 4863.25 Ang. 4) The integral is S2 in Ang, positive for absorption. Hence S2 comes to 1.80 Ang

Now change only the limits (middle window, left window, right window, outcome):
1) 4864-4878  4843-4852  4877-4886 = 0.6 Ang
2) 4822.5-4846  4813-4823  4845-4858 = -0.7 Ang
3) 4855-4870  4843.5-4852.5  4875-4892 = 2.4 Ang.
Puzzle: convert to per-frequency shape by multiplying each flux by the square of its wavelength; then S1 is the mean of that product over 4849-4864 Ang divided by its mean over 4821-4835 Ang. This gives 0.8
